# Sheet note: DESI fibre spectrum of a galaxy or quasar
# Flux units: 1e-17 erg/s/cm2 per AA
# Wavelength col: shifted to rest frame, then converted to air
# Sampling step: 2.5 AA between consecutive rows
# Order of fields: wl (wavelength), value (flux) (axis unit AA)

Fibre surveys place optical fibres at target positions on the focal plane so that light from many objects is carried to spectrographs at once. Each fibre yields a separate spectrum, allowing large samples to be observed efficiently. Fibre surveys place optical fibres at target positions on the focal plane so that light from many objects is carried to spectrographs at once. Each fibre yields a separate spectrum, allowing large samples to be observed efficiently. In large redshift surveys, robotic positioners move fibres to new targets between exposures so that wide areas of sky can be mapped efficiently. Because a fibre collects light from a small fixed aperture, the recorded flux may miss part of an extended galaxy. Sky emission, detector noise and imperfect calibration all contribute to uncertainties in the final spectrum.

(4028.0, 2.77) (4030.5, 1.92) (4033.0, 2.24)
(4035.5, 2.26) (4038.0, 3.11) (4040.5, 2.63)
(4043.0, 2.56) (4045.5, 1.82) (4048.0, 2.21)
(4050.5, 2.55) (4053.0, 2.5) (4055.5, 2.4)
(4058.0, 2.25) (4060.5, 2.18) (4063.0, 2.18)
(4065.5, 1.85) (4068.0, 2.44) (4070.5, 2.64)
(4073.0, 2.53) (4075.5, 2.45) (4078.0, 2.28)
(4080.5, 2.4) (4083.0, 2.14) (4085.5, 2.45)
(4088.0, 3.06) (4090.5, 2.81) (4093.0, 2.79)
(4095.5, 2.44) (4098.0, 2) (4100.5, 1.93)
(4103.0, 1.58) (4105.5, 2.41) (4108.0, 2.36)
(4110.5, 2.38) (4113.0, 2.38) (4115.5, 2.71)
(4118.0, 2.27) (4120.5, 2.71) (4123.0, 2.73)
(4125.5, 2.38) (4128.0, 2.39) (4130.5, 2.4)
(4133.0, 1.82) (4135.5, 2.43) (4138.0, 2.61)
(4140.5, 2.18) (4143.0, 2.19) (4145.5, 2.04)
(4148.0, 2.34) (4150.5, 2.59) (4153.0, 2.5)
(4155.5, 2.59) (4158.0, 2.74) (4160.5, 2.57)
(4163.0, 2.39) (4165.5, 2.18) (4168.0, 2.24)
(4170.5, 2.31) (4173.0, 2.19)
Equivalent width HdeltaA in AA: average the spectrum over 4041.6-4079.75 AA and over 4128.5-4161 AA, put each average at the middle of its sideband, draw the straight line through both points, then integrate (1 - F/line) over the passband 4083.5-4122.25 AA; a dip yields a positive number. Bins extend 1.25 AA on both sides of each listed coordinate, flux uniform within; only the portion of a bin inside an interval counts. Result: -1.1 AA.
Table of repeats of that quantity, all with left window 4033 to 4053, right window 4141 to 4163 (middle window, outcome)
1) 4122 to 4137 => 0.5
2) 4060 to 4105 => 1.7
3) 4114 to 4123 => -0.5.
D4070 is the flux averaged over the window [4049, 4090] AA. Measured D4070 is 2.4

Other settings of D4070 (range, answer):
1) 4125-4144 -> 2.3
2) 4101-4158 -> 2.37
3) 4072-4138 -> 2.4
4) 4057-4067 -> 2.12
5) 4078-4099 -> 2.5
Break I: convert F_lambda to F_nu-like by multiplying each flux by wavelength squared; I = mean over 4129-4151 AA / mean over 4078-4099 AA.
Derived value 0.93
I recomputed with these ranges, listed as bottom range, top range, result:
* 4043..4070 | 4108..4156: 1.10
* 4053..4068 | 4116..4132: 1.15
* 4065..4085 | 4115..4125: 1.12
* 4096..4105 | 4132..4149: 1.18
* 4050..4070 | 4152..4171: 1.12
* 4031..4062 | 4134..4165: 1.07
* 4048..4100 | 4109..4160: 1.04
